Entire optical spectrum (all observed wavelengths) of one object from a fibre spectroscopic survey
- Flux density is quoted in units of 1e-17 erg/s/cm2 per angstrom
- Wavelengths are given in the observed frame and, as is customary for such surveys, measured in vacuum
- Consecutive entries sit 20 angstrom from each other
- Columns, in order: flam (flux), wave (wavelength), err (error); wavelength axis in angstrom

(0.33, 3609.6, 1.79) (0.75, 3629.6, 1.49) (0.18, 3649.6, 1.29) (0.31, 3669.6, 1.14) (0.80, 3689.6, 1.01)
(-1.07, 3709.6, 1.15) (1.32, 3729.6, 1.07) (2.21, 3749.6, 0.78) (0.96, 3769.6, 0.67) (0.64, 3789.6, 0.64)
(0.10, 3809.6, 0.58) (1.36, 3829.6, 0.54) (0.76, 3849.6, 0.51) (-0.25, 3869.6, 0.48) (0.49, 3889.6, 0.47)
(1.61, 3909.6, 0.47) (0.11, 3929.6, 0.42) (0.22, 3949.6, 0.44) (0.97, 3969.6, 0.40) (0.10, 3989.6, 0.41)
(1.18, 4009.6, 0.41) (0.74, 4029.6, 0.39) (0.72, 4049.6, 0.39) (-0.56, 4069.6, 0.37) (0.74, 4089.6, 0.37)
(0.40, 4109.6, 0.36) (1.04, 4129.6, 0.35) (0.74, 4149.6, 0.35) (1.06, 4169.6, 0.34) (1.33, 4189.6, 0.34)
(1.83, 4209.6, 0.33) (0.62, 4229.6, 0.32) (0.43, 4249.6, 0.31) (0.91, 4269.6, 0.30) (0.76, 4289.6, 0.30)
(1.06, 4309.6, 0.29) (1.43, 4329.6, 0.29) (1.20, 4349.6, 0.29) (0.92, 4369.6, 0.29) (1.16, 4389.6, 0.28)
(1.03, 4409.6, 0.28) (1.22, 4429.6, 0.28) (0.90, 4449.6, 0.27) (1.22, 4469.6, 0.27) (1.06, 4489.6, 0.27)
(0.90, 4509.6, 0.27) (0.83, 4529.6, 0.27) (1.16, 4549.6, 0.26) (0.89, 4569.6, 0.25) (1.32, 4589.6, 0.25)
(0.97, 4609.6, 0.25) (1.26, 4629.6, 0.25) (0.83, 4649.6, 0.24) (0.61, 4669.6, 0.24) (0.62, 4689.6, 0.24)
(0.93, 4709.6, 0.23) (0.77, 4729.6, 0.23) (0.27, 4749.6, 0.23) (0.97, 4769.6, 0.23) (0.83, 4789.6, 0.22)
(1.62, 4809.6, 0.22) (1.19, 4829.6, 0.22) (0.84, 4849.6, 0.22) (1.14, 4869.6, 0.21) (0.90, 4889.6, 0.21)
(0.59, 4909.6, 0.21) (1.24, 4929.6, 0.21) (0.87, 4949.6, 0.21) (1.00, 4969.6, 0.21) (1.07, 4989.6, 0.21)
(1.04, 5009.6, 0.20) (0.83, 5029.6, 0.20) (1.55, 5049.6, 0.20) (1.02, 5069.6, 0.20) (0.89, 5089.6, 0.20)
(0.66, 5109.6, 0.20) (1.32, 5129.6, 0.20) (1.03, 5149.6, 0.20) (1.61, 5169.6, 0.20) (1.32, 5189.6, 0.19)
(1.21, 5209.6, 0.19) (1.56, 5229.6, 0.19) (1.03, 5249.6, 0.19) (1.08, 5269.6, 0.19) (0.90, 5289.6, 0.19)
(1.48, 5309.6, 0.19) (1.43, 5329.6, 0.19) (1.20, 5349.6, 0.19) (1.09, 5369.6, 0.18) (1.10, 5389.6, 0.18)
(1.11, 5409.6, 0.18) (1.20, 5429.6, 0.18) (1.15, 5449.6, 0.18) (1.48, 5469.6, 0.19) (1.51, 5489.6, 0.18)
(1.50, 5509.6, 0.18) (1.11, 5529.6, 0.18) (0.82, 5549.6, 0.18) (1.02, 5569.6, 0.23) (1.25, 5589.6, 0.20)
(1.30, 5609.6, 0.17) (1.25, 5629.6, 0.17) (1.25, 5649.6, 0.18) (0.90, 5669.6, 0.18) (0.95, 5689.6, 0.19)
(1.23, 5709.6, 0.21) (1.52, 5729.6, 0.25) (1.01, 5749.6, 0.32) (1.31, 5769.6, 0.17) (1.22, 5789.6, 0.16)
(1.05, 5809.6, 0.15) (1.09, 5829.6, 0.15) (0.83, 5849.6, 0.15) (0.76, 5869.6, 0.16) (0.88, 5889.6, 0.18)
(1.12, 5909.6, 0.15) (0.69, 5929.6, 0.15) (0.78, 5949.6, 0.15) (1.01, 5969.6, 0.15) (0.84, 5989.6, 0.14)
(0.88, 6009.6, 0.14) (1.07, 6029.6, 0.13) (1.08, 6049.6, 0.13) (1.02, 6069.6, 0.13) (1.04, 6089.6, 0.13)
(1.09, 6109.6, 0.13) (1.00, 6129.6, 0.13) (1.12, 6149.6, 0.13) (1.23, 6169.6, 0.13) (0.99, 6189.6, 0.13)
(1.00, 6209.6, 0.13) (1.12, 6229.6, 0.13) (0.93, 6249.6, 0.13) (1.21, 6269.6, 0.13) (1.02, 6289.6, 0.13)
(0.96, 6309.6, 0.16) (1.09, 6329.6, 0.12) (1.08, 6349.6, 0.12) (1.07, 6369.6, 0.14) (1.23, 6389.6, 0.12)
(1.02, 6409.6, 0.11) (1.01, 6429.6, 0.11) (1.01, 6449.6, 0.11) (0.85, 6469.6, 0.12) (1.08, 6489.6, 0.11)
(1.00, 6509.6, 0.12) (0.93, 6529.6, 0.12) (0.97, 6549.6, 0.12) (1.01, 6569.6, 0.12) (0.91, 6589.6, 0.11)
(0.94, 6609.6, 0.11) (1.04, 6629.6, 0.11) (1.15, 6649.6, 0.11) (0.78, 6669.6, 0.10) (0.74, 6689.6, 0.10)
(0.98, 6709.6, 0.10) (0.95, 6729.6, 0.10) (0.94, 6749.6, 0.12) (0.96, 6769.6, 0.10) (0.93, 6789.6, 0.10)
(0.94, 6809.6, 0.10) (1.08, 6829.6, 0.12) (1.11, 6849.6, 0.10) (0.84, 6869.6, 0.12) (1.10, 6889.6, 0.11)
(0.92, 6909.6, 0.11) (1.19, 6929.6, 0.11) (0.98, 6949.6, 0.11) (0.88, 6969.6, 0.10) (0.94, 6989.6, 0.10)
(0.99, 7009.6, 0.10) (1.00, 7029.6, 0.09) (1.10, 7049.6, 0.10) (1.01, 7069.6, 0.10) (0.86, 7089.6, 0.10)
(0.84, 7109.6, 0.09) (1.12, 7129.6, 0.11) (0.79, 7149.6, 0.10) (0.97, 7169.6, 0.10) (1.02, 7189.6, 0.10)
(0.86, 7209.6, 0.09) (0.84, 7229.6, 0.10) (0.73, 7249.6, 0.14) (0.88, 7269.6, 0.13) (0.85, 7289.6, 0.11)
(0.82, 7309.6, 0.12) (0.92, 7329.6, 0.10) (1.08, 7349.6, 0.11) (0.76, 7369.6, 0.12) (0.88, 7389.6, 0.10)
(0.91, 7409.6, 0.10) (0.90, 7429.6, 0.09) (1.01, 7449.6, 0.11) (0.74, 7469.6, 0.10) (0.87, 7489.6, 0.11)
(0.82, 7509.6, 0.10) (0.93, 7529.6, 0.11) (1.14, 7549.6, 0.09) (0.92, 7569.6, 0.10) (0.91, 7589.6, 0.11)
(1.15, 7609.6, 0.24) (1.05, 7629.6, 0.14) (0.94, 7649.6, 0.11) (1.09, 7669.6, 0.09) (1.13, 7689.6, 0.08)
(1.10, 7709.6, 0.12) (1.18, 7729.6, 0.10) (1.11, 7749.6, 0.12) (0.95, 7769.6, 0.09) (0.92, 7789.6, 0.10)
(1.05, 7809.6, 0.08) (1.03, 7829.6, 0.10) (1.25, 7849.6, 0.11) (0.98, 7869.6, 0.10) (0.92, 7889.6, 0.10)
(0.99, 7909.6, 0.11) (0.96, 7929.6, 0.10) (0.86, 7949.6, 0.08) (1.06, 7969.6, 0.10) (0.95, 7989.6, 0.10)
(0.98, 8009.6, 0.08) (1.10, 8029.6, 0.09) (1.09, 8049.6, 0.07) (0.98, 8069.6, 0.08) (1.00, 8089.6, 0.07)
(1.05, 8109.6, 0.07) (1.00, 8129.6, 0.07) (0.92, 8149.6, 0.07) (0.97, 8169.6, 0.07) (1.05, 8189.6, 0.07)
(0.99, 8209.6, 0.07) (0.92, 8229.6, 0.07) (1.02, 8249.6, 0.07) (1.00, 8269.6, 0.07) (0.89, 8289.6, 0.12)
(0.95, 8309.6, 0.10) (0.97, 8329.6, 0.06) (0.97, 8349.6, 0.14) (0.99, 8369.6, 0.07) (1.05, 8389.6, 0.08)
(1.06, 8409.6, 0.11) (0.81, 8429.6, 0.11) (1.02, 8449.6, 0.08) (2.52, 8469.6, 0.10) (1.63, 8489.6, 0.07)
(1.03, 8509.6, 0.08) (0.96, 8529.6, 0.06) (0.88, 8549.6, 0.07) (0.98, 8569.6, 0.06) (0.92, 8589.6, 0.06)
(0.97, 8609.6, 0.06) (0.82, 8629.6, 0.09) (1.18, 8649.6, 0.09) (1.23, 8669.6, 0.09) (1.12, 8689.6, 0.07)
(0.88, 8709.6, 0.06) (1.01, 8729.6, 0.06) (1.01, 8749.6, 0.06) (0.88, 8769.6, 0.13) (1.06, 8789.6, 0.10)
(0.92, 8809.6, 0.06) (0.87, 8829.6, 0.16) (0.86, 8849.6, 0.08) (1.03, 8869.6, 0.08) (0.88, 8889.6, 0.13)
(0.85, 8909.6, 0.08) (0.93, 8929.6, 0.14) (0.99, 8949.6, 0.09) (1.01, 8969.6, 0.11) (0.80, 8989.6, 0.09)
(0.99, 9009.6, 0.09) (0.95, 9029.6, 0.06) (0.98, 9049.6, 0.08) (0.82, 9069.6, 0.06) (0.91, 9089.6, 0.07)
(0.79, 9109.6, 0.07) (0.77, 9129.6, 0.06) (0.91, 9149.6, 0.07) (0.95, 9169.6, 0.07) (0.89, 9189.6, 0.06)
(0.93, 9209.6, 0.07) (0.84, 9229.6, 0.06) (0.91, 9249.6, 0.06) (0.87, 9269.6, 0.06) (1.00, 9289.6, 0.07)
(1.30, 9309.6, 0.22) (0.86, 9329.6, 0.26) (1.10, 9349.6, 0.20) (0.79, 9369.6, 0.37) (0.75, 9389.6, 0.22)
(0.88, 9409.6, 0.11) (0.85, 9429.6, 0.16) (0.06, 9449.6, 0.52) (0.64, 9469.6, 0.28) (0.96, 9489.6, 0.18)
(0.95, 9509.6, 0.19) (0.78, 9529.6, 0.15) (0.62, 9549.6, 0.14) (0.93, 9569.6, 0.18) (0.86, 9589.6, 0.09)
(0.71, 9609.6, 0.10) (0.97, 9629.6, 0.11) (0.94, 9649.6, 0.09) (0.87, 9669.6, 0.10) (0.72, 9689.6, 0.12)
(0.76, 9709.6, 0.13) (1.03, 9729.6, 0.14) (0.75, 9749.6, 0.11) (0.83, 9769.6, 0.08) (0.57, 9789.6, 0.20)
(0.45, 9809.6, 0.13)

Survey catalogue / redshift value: 0.290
